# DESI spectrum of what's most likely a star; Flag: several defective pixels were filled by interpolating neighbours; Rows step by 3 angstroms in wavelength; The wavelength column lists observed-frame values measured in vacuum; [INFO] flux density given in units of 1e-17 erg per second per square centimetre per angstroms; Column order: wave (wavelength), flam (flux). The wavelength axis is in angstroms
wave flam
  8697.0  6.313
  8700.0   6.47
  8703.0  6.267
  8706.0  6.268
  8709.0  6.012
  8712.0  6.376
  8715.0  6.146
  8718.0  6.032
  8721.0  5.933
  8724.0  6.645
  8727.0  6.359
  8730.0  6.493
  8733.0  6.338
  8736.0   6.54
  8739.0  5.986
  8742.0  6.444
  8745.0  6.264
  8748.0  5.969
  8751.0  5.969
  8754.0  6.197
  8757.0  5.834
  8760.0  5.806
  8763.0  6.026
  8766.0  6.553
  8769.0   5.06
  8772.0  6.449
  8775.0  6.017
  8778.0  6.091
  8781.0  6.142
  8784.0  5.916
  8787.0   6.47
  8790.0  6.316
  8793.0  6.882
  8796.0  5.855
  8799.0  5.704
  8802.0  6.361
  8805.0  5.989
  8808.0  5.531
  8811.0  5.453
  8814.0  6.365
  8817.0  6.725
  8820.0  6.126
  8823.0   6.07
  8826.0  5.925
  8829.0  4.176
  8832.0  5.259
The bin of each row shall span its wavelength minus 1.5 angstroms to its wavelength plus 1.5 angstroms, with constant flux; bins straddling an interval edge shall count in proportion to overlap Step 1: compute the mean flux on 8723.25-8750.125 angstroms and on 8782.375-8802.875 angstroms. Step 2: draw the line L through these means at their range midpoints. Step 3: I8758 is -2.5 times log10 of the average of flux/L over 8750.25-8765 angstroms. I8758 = 0.05 mag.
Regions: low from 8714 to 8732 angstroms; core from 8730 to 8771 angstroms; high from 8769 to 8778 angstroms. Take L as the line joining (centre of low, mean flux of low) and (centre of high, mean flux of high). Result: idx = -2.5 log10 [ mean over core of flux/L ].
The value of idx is 0.01 mag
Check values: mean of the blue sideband 6.27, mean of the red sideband 6.01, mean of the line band 6.1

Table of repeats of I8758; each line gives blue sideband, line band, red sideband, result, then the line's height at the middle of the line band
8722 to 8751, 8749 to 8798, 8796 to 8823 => 0.01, 6.17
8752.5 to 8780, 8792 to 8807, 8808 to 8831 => -0.04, 5.88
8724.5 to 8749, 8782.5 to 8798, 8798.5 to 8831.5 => -0.05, 5.99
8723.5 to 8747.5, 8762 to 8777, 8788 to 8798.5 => 0.05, 6.32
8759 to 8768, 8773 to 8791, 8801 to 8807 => -0.01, 6.1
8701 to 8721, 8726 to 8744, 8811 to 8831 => -0.04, 6.1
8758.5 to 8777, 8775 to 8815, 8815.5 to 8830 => -0.03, 5.92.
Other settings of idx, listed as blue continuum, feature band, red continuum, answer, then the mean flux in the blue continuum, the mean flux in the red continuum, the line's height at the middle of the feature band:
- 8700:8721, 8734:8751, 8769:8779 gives -0.02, 6.19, 6.02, 6.1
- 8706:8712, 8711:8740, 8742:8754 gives -0.02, 6.17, 6.13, 6.15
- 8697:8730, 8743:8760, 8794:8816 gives 0.02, 6.26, 5.94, 6.13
